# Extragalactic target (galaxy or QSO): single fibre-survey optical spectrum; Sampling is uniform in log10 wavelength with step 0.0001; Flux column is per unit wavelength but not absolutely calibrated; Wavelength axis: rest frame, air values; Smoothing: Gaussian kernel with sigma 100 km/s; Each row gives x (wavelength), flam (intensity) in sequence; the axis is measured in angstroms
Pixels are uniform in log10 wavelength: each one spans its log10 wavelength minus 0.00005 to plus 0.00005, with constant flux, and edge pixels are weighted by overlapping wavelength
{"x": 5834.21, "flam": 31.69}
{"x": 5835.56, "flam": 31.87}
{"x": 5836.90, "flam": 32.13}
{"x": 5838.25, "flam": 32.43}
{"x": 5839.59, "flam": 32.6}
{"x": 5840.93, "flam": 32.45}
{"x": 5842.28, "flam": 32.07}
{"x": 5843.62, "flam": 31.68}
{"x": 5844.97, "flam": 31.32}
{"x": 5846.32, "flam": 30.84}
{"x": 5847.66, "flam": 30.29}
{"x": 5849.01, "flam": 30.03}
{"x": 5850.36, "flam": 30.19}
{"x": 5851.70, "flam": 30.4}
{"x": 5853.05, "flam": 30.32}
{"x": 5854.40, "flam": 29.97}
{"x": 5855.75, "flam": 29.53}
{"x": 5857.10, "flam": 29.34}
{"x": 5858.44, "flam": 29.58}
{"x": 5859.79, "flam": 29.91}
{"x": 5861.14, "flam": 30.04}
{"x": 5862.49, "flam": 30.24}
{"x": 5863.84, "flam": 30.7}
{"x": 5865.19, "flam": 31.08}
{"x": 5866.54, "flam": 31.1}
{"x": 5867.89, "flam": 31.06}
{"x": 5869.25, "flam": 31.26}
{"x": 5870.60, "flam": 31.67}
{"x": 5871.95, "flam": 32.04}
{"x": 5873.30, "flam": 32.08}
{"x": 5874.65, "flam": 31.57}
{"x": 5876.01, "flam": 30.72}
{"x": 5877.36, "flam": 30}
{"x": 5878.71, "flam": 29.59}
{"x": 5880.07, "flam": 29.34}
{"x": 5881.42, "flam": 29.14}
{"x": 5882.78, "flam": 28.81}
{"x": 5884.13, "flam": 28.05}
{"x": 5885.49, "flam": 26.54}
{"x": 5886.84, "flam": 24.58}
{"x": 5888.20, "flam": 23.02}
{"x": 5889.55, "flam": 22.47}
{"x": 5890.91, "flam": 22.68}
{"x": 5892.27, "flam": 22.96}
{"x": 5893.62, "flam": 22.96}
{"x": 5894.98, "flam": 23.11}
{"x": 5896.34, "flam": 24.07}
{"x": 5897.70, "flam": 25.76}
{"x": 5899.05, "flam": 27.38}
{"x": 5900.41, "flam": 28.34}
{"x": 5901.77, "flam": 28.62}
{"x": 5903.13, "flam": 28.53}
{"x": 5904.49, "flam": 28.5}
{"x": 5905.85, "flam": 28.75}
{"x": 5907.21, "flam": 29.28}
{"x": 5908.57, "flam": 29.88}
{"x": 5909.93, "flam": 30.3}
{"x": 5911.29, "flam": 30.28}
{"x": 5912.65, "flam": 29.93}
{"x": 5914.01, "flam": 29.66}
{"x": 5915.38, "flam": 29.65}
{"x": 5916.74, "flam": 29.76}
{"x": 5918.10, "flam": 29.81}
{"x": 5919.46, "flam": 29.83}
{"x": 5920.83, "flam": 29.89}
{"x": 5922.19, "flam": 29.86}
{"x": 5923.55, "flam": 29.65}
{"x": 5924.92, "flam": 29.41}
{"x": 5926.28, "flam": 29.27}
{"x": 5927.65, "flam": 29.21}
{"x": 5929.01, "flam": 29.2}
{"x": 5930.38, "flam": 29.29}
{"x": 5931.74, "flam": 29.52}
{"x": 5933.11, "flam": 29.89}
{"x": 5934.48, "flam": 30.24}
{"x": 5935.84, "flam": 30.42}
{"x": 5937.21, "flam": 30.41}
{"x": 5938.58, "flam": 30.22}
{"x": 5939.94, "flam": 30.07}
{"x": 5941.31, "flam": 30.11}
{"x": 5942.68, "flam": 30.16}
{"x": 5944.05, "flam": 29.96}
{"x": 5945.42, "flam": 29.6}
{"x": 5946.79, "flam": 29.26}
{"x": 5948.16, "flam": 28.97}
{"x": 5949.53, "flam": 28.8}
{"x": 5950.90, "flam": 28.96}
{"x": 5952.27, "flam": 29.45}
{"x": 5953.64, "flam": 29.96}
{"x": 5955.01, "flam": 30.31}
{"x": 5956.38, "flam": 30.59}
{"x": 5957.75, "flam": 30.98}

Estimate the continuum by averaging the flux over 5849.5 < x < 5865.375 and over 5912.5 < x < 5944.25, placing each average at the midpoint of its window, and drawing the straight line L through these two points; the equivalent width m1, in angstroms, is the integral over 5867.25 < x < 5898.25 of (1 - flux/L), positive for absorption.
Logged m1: 2.5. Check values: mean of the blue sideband 30.1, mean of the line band 27.5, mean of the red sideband 29.8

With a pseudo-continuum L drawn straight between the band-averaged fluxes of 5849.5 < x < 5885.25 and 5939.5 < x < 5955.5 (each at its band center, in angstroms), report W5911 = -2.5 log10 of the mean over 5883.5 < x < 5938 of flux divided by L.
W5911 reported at 0.07 mag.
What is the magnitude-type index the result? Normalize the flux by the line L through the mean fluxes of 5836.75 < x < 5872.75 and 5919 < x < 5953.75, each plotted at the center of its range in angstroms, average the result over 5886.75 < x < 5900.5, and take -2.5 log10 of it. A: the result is 0.25 mag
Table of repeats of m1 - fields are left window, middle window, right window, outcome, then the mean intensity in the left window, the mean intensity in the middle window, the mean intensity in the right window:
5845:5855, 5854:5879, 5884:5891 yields -2.7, 30.4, 30.6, 24.4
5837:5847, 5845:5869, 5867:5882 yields 0.8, 31.9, 30.3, 30.8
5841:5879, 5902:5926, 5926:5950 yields 0.4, 30.7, 29.6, 29.7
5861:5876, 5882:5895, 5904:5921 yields 2.5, 31.2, 24.6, 29.7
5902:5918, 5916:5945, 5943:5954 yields -0.4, 29.5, 29.8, 29.4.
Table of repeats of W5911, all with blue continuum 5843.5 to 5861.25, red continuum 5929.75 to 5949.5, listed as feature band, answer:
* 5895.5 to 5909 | 0.08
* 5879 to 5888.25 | 0.10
